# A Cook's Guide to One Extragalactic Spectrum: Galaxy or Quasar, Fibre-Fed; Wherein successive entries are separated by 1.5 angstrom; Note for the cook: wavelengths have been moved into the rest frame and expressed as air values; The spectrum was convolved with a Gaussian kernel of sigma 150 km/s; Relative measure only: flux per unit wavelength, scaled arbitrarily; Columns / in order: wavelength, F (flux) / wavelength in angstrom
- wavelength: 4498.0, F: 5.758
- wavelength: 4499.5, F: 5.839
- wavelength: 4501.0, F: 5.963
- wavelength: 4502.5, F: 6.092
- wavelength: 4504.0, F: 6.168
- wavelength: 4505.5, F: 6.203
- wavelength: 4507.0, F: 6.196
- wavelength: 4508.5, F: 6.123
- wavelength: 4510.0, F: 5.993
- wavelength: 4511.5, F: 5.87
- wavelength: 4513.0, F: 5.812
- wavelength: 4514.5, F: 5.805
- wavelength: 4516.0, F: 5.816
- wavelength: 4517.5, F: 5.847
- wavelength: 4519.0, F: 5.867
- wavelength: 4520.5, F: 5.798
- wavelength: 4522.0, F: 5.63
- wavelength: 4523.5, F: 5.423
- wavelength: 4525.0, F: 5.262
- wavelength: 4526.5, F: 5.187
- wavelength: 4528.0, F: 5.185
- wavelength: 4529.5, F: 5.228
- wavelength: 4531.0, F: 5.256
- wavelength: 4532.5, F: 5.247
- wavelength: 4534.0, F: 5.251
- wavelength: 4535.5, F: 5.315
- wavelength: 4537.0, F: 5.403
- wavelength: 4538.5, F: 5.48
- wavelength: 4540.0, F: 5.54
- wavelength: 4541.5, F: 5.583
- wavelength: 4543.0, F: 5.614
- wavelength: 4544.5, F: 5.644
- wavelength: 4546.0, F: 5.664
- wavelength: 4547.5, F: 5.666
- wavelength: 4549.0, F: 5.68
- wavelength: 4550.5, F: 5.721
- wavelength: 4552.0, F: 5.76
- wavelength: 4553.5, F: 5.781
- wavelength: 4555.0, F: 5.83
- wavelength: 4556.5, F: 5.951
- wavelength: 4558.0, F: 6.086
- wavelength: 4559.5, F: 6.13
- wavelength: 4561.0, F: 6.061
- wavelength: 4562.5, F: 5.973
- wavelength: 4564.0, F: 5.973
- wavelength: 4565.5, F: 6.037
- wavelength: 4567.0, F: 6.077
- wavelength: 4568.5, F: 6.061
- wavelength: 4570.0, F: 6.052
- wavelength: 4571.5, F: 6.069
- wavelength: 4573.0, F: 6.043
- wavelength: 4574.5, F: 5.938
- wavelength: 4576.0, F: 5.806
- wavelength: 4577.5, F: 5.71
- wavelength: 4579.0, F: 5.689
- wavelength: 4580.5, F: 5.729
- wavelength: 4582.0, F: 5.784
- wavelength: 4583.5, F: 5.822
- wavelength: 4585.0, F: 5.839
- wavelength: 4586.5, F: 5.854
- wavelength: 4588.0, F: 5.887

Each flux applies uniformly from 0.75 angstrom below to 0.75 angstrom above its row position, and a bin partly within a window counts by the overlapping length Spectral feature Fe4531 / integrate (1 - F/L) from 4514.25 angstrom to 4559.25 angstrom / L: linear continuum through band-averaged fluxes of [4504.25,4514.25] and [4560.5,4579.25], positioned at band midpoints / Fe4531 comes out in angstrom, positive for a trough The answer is 3.1 angstrom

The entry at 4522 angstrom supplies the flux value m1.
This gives 5.63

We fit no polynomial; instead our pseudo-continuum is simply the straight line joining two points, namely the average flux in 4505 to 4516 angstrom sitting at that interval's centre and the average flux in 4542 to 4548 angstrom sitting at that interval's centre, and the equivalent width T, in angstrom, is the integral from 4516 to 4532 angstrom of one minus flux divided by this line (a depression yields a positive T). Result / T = 1.01 angstrom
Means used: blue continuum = 5.98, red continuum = 5.64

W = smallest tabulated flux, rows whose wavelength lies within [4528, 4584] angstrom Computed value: 5.185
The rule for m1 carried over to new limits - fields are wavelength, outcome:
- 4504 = 6.168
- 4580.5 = 5.729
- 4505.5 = 6.203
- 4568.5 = 6.061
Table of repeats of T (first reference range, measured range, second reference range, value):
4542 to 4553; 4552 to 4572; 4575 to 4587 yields -1.0 angstrom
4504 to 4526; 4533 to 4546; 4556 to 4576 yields 1.0 angstrom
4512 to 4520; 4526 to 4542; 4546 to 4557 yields 1.3 angstrom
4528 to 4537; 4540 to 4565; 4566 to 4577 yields -0.8 angstrom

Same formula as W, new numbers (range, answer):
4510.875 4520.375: 5.805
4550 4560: 5.721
